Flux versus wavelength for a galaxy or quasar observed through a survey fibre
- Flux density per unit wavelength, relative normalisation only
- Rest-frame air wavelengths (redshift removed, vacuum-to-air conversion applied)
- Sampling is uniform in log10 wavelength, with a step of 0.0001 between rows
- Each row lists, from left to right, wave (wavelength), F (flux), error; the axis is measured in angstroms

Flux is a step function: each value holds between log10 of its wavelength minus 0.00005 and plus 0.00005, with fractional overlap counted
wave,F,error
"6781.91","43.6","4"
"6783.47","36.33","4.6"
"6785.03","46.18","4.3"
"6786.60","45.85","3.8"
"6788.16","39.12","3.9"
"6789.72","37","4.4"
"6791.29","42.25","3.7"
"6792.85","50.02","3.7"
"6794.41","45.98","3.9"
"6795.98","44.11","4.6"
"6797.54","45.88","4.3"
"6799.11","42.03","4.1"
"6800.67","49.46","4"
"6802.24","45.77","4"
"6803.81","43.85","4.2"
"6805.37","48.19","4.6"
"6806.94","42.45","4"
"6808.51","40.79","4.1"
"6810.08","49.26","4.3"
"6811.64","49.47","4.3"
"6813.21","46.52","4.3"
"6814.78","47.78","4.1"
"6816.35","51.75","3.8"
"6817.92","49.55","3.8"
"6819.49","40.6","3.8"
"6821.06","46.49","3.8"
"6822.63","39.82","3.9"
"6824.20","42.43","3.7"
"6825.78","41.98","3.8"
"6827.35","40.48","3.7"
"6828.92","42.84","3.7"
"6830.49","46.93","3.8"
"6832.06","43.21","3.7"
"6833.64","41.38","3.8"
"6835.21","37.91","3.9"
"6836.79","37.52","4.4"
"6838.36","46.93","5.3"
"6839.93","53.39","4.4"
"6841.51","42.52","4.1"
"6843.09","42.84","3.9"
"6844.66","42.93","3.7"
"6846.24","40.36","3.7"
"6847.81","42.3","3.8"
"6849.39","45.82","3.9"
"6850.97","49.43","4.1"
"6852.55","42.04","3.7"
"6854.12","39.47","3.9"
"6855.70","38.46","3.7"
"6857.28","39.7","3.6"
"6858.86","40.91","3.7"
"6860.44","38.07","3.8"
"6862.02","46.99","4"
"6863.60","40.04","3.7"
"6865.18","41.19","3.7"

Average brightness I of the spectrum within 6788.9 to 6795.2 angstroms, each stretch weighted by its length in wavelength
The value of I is 43.8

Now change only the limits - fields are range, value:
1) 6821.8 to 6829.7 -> 41.5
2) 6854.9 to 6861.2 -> 39.3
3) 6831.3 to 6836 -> 40.8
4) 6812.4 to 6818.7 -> 48.9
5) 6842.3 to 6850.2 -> 42.9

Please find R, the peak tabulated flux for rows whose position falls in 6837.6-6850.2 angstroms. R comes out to 53.39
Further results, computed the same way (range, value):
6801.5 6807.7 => 48.19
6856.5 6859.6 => 40.91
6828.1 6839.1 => 46.93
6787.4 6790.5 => 39.12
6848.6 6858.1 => 49.43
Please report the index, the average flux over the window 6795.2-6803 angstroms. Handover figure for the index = 45.5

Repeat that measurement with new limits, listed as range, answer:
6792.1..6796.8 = 46.7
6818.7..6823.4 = 42.3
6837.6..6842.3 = 47.6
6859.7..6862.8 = 42.6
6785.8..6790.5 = 40.7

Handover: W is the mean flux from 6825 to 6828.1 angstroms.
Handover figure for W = 41.3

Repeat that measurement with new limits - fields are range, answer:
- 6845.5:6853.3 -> 44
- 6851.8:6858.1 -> 39.9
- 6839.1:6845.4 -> 45.5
